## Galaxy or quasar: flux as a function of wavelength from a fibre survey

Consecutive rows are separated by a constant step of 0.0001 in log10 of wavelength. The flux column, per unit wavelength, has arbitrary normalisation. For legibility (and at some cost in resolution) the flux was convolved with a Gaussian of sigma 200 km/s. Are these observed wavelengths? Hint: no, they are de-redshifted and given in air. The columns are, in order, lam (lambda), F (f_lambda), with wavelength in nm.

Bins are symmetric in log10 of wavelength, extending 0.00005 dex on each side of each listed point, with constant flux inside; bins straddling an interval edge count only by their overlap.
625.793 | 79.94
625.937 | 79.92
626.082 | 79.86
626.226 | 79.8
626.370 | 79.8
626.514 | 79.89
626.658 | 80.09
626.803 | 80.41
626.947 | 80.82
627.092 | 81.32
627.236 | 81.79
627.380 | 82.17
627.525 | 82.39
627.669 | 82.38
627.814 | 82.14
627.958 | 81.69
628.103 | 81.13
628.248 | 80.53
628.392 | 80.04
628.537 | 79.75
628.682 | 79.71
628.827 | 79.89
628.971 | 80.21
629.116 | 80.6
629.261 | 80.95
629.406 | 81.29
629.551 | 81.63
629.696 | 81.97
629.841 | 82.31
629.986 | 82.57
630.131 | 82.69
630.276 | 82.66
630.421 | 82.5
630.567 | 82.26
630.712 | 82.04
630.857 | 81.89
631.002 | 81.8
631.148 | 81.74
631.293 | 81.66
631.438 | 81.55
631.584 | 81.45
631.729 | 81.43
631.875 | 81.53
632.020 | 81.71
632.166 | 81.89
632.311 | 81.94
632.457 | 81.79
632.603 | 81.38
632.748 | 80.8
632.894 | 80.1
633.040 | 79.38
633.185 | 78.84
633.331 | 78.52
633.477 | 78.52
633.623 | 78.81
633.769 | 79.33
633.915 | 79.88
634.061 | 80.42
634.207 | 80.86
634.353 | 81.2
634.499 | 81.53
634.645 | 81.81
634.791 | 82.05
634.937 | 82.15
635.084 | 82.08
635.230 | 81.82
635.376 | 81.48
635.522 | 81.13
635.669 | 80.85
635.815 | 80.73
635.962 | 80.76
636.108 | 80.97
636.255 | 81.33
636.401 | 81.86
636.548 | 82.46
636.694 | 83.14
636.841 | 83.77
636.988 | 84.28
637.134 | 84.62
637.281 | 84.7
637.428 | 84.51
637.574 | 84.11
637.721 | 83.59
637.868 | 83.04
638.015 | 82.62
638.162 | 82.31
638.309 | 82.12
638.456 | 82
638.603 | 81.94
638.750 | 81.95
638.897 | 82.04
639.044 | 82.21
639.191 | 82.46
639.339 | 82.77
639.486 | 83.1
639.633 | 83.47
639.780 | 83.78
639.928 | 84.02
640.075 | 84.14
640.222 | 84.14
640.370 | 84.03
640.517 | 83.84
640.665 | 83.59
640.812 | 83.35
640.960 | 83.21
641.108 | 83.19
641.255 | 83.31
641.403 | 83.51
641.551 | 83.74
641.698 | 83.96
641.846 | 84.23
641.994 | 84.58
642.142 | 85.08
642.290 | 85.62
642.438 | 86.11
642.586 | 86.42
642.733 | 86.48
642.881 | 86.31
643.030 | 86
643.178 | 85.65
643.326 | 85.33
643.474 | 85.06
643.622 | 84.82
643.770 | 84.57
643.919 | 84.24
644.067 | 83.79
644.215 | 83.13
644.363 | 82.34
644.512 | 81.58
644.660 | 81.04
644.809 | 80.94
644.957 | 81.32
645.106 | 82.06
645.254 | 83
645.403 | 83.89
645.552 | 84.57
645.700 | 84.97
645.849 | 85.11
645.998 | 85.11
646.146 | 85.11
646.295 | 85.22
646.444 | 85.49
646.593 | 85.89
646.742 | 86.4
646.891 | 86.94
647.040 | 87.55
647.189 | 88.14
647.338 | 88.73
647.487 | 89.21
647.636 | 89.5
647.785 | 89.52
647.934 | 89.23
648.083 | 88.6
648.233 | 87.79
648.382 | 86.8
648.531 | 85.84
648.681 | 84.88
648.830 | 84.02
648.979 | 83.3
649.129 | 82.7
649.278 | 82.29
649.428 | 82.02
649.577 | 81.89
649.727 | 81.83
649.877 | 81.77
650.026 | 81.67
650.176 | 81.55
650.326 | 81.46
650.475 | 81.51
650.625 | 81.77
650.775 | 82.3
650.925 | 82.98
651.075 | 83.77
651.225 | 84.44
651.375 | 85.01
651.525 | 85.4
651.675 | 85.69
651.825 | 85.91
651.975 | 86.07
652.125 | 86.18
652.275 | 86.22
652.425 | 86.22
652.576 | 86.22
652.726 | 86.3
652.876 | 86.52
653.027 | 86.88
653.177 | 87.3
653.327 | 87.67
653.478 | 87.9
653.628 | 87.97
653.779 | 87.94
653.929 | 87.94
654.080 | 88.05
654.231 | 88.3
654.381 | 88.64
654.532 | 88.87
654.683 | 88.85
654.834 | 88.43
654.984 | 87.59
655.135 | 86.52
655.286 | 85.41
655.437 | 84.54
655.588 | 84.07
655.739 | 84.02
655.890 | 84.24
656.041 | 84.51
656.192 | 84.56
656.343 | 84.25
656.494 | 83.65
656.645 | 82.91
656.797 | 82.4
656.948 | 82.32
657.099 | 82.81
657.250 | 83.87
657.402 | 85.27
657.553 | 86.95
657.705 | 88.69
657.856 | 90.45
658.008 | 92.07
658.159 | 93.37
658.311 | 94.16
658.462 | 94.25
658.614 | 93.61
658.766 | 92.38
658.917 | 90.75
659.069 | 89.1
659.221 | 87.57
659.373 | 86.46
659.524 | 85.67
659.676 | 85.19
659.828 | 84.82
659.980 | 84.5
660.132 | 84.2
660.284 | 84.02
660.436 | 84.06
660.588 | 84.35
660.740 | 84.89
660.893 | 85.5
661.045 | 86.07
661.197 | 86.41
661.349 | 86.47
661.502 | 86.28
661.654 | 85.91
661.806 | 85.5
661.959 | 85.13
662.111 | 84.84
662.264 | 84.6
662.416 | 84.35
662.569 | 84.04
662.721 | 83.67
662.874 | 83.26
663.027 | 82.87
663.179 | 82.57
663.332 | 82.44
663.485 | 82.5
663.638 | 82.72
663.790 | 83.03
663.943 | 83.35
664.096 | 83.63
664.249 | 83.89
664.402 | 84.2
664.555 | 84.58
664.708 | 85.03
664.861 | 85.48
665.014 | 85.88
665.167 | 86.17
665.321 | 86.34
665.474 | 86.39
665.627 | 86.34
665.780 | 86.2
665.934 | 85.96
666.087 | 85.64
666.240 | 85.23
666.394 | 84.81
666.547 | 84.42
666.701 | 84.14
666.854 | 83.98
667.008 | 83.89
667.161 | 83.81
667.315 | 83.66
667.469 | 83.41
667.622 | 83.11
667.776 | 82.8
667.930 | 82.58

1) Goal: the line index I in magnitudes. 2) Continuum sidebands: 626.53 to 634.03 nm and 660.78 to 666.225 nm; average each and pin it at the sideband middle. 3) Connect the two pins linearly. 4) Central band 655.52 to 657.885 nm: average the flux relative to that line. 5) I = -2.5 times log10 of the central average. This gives -0.01 mag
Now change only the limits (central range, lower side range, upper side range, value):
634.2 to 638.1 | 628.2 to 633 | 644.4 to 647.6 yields 0.00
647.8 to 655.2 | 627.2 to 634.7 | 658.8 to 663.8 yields -0.02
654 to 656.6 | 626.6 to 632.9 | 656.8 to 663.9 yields -0.01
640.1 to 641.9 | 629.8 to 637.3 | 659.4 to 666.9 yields -0.02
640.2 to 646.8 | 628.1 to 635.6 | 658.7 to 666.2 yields -0.02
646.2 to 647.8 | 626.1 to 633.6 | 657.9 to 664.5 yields -0.05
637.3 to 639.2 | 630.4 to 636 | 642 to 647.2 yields 0.00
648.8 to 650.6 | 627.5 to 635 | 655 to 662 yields 0.03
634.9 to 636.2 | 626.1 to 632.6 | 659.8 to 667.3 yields 0.01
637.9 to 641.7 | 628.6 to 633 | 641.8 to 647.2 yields 0.01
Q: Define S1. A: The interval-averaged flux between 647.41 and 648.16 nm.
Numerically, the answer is 89.2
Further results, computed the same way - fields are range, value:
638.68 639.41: 82.2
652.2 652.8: 86.2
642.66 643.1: 86.1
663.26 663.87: 82.7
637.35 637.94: 83.9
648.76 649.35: 83.1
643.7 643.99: 84.2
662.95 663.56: 82.6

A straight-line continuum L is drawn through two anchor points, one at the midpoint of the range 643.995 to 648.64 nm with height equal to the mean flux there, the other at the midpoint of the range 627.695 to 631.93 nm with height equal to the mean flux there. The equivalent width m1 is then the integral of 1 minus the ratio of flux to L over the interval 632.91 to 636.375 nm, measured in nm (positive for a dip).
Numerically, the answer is 0.08 nm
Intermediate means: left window 81.4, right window 85.4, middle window 80.6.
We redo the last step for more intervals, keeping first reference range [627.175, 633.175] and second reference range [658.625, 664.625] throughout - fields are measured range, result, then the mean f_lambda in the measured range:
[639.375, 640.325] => -0.01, 83.8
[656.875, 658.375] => -0.06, 87.9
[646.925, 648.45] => -0.09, 88.5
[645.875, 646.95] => -0.03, 85.7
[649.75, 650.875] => 0.03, 81.7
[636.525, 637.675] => -0.02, 84.1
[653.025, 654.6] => -0.07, 88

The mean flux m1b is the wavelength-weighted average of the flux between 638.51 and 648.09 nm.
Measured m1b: 84.6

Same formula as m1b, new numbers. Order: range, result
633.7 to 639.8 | 82.2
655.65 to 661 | 86.6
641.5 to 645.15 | 84.2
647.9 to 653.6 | 84.7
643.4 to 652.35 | 84.6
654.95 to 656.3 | 84.9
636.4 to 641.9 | 83.3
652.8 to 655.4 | 87.6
